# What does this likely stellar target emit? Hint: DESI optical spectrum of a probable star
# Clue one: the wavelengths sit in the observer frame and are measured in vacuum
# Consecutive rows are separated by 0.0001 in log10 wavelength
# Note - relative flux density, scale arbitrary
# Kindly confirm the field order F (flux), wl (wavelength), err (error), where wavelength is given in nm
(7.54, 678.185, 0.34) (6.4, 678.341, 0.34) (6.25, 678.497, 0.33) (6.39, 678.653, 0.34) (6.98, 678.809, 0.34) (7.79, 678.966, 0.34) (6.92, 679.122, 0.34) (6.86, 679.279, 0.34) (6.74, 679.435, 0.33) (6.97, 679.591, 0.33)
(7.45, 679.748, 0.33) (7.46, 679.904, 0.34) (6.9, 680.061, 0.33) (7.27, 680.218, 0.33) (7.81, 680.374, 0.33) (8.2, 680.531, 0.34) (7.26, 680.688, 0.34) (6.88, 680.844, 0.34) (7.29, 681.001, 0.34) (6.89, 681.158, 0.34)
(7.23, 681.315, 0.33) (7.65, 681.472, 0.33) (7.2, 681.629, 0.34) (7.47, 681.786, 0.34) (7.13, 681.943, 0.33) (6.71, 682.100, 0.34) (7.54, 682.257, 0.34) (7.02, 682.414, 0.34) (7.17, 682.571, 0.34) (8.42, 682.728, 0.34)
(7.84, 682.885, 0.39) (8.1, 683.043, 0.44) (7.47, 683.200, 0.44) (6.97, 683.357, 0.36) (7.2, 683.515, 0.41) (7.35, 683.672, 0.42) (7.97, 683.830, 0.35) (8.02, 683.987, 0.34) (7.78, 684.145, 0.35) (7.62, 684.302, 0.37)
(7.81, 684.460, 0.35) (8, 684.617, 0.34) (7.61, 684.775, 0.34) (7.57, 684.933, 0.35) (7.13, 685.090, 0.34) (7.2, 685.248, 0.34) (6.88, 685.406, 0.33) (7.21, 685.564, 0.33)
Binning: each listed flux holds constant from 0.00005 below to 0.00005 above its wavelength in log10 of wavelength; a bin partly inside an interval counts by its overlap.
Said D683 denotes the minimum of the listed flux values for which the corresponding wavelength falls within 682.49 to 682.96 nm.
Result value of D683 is 7.17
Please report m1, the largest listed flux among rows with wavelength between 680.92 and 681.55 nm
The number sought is 7.65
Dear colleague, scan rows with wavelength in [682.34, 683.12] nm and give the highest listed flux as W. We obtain 8.42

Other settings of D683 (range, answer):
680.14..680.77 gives 7.26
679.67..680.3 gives 6.9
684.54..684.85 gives 7.61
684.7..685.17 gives 7.13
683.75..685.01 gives 7.57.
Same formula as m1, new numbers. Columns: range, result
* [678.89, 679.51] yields 7.79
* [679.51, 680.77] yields 8.2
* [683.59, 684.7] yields 8.02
